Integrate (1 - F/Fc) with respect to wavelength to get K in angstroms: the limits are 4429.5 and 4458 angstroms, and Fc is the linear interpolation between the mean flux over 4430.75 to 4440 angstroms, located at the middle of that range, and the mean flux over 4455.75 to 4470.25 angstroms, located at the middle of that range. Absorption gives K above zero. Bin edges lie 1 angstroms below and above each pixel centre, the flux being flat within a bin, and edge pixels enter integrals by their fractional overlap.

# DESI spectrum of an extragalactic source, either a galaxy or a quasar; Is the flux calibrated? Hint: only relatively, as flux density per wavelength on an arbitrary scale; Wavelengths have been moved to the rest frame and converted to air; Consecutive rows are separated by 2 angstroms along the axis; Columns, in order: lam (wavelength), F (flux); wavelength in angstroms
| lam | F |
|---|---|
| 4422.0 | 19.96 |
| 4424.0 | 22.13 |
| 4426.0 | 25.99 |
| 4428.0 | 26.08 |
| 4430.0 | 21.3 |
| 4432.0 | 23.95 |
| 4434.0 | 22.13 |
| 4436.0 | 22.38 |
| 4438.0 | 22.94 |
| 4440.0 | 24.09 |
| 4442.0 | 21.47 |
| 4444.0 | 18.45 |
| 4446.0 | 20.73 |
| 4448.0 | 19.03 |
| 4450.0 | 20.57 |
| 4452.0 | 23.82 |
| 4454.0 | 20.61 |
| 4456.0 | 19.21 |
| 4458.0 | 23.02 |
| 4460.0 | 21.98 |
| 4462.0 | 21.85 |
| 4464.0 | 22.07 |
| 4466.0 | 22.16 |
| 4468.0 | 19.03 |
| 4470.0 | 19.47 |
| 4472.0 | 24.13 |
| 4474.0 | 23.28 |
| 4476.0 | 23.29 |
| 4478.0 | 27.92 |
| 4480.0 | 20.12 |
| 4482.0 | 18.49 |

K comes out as 1.15 angstroms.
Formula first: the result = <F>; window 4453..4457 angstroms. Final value 19.9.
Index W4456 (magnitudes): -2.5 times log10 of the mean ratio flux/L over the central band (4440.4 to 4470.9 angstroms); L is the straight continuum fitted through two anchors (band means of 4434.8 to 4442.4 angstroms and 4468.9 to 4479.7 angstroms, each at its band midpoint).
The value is 0.10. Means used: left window 22.8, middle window 21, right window 23.3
